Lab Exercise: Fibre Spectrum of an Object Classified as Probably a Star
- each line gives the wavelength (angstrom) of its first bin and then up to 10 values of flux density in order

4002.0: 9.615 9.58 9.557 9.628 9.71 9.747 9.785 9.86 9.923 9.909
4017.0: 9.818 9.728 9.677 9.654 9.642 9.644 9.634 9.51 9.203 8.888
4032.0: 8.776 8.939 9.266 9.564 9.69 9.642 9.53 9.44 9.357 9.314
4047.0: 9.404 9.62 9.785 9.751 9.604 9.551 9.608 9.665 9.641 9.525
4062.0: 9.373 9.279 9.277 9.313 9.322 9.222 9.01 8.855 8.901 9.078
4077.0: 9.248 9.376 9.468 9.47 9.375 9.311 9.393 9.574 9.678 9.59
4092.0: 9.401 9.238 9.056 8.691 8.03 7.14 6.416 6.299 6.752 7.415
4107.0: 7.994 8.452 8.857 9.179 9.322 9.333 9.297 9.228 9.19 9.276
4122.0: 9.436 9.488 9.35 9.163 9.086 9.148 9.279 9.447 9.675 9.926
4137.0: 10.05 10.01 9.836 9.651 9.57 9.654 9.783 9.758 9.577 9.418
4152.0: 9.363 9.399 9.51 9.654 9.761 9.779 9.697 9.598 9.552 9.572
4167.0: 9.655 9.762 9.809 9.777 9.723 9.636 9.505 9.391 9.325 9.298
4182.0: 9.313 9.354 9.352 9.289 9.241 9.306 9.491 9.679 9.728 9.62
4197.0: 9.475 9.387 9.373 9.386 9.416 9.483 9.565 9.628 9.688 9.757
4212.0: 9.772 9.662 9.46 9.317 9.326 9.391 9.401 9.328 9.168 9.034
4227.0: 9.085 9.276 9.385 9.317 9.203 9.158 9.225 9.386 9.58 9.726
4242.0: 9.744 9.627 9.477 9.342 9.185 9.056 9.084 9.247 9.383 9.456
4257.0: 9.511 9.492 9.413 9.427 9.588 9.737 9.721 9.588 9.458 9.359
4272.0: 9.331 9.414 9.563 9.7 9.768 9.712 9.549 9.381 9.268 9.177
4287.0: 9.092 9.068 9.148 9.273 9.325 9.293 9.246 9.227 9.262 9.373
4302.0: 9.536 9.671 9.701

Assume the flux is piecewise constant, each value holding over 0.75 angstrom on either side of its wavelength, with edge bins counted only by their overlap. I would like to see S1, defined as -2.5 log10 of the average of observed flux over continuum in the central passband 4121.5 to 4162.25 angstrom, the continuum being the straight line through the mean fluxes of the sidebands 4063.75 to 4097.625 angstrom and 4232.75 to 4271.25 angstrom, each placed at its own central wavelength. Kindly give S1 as -0.03 mag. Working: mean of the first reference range 9.25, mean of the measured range 9.57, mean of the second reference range 9.43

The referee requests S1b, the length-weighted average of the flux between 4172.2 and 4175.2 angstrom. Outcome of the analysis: 9.68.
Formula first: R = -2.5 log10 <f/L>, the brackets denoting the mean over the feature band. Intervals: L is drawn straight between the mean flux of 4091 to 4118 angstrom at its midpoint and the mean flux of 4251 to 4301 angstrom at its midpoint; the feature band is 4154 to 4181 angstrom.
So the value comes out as -0.10 mag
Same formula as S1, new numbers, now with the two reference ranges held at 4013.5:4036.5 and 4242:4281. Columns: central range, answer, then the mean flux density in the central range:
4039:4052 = -0.01 mag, 9.53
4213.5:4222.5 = 0.01 mag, 9.4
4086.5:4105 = 0.14 mag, 8.32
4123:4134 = 0.02 mag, 9.3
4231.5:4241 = 0.01 mag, 9.37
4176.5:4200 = 0.01 mag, 9.42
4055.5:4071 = 0.01 mag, 9.4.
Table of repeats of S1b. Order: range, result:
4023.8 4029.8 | 9.49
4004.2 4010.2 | 9.66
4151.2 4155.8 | 9.43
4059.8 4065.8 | 9.36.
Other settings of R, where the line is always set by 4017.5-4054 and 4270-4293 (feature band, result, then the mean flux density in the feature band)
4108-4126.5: 0.027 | 9.21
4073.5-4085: 0.020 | 9.29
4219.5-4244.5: 0.006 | 9.36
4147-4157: -0.010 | 9.52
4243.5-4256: 0.012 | 9.3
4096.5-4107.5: 0.290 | 7.24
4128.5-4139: -0.021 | 9.63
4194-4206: -0.007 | 9.47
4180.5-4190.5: 0.012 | 9.31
